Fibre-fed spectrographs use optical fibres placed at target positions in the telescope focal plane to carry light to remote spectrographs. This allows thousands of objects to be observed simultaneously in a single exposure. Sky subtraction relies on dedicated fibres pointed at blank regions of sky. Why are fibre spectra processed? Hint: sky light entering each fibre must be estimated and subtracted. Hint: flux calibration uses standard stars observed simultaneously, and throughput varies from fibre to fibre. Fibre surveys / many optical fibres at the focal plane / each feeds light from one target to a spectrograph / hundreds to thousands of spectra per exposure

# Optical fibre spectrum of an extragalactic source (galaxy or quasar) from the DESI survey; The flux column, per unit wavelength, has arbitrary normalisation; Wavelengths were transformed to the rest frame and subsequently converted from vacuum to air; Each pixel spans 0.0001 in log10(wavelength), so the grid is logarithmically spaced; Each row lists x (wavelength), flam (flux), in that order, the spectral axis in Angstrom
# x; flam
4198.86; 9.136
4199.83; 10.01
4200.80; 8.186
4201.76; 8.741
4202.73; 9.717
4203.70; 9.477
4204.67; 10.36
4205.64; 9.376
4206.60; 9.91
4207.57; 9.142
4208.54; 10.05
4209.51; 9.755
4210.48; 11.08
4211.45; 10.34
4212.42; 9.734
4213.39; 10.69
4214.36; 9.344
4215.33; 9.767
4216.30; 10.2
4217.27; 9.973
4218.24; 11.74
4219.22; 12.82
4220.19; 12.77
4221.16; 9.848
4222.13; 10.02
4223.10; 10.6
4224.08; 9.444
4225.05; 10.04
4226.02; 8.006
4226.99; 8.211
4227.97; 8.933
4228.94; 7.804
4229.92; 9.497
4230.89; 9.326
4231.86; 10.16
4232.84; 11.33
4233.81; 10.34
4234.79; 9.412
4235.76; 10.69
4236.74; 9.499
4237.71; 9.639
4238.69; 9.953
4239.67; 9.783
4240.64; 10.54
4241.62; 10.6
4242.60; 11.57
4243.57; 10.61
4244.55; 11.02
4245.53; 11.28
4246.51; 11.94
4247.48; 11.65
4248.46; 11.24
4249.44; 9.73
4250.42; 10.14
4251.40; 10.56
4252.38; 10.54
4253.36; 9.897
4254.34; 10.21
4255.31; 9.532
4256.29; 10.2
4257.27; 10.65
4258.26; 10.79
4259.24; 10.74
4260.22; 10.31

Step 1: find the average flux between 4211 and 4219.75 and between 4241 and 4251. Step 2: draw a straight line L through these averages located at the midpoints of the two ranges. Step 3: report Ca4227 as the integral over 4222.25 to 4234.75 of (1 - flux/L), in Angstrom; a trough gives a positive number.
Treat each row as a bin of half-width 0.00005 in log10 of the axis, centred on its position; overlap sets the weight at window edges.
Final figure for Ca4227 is 1.43 Angstrom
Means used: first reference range 10.5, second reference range 11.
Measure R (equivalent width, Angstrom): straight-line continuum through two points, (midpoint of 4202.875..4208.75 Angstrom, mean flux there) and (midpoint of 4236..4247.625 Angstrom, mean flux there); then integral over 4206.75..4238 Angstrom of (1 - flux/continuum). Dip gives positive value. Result 0.4 Angstrom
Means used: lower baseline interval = 9.7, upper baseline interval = 10.6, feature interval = 10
